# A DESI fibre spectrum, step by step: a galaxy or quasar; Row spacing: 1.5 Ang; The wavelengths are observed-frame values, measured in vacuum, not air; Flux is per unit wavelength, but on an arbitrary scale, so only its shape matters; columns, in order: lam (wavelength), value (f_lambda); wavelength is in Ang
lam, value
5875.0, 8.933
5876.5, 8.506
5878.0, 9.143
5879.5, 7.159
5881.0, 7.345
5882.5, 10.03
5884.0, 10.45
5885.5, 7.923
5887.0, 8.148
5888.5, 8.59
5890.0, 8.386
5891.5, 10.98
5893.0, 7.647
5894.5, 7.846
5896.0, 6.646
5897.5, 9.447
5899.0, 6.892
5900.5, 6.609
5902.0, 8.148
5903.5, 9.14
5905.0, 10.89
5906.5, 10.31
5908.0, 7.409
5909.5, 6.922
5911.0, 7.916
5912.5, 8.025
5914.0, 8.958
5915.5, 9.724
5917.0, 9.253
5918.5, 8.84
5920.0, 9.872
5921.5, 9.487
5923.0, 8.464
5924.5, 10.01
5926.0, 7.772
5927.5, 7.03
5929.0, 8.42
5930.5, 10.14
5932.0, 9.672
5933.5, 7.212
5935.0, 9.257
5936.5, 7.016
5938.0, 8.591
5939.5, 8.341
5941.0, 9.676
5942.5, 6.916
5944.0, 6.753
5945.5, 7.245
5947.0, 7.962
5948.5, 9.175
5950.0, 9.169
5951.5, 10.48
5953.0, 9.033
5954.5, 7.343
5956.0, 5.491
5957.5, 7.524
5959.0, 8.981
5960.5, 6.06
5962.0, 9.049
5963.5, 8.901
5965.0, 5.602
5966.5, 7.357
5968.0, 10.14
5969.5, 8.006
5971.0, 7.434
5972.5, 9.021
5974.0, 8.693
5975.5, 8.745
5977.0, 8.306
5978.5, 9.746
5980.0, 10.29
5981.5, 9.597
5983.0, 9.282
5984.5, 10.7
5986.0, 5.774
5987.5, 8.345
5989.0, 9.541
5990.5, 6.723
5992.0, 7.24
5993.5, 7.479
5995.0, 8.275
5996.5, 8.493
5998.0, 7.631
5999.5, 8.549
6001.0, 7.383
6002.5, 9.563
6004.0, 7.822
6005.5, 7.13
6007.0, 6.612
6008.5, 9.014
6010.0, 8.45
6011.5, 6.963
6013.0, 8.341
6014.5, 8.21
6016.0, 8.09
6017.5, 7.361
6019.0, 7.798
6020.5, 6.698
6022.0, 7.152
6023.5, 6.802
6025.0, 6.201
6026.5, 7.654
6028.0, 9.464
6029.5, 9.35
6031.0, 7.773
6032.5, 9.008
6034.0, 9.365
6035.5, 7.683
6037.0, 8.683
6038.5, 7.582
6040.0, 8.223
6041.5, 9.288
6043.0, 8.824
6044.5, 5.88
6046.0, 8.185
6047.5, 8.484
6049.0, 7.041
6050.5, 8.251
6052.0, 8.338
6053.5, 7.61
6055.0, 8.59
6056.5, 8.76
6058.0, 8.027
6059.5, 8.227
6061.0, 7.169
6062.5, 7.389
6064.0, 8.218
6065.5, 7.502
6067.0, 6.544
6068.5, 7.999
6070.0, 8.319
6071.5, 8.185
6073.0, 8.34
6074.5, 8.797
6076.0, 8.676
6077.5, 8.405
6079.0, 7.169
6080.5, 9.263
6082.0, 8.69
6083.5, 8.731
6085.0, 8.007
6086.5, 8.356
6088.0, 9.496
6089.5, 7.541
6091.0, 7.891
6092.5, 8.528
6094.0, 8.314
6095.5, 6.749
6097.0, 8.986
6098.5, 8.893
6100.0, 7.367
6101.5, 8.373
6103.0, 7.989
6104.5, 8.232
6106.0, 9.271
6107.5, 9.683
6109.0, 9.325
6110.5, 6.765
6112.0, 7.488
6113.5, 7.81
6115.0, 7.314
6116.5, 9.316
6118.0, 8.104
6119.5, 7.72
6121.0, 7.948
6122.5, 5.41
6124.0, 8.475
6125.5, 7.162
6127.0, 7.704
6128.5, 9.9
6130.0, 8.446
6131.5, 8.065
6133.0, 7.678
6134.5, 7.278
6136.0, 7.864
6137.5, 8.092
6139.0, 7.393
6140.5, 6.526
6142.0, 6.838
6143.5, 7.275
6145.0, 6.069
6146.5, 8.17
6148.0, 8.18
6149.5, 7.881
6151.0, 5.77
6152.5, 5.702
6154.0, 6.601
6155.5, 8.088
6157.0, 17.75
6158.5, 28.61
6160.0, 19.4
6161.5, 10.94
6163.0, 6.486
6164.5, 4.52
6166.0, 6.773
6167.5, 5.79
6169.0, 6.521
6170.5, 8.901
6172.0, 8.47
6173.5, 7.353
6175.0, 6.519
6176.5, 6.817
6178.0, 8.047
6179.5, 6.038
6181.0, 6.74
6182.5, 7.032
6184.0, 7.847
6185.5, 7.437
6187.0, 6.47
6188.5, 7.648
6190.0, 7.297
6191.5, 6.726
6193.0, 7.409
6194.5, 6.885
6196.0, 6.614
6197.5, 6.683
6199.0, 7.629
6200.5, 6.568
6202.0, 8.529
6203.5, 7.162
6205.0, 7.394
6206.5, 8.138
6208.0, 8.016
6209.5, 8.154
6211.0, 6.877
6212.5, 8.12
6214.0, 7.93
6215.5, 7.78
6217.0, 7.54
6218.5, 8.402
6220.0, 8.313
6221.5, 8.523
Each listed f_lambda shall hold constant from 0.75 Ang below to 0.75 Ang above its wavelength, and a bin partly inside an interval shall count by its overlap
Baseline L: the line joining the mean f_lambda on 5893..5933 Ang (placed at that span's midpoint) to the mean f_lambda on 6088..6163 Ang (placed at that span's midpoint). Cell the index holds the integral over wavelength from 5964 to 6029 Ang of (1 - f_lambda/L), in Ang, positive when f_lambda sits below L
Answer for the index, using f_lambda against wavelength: 4.0 Ang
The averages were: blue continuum 8.58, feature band 8.09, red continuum 8.7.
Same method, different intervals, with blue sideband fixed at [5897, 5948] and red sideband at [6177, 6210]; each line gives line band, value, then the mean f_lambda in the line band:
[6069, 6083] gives -1.12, 8.42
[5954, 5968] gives 1.33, 7.52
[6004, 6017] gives 0.40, 7.84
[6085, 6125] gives -2.32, 8.12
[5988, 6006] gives 0.33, 8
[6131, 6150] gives 0.11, 7.47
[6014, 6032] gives 0.70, 7.72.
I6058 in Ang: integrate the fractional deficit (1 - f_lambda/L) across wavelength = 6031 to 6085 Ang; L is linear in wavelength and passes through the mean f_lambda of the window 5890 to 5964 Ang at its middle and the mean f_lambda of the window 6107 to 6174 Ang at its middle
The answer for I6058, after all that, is 2.13 Ang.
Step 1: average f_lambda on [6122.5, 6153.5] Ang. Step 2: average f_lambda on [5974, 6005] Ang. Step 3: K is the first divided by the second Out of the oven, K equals 0.9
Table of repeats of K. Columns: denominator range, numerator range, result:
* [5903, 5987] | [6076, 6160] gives 1.00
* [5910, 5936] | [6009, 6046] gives 0.91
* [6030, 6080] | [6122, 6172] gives 1.07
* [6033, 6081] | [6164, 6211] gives 0.89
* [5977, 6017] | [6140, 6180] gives 1.06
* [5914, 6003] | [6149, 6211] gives 0.98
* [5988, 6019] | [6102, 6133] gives 1.02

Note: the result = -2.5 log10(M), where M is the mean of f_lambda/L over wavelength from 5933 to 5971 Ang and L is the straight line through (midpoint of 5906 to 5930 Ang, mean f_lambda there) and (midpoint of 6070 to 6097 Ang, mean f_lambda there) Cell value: 0.07 mag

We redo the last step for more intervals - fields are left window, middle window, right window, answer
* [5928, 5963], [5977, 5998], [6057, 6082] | -0.05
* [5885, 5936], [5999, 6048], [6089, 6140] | 0.04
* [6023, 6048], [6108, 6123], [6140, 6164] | 0.21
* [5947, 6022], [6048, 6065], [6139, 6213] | 0.03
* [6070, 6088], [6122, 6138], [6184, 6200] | 0.00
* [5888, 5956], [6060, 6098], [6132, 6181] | 0.05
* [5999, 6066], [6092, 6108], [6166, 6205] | -0.10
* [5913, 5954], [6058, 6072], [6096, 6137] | 0.07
